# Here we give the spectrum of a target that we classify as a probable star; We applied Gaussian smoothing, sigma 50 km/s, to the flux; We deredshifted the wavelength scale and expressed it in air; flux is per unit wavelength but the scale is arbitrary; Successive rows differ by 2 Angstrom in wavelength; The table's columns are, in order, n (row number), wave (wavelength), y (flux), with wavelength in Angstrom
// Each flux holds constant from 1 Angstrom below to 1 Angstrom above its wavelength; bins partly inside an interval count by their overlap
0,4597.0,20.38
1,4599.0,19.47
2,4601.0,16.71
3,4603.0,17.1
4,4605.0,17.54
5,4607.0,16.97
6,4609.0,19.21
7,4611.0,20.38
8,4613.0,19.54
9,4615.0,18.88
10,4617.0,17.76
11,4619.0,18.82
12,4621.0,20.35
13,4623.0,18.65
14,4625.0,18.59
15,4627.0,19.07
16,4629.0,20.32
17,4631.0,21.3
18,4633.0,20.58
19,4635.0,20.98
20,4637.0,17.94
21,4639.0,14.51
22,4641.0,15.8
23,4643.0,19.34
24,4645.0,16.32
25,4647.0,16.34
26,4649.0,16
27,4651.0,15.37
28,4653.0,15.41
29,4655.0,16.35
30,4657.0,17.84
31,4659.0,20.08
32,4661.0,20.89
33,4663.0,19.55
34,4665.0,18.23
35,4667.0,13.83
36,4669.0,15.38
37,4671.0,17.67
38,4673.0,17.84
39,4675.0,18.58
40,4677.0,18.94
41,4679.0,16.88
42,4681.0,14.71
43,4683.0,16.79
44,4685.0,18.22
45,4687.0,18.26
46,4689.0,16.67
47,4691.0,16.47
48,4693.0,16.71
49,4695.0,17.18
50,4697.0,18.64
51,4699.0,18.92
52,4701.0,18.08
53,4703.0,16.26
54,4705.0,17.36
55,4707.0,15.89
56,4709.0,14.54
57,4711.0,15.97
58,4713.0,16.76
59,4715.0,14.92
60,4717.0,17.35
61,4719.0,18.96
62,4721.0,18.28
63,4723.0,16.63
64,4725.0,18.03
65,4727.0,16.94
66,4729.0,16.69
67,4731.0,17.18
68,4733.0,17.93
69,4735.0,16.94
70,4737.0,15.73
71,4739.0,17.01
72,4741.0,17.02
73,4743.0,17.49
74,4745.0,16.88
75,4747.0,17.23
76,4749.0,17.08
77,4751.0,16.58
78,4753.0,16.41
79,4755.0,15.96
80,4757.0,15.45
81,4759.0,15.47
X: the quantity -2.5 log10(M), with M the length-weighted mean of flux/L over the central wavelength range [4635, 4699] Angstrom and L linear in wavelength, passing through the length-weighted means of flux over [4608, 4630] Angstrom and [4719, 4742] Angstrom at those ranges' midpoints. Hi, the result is 0.07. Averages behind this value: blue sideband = 19.2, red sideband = 17.2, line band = 17.3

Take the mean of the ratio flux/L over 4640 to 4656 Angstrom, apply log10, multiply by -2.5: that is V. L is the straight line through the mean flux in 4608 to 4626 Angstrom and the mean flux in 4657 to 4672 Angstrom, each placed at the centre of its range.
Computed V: 0.12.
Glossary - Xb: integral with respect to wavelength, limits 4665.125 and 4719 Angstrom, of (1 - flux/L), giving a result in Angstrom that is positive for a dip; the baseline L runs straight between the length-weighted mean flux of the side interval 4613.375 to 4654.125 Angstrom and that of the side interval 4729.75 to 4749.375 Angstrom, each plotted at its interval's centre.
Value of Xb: 1.8 Angstrom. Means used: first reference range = 18.1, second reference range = 17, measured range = 16.9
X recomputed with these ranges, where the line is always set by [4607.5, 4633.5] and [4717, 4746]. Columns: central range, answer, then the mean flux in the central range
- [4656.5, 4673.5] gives 0.04 mag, 17.9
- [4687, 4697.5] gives 0.05 mag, 17.2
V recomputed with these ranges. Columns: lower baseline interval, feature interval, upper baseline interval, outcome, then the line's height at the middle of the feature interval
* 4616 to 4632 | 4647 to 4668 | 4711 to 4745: 0.08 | 18.6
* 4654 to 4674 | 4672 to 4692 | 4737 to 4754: 0.01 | 17.6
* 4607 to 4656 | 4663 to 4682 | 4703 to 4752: 0.04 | 17.6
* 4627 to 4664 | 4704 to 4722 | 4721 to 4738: 0.04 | 17.3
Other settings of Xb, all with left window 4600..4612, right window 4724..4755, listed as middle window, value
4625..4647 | -0.9 Angstrom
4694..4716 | 0.6 Angstrom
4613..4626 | -0.7 Angstrom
